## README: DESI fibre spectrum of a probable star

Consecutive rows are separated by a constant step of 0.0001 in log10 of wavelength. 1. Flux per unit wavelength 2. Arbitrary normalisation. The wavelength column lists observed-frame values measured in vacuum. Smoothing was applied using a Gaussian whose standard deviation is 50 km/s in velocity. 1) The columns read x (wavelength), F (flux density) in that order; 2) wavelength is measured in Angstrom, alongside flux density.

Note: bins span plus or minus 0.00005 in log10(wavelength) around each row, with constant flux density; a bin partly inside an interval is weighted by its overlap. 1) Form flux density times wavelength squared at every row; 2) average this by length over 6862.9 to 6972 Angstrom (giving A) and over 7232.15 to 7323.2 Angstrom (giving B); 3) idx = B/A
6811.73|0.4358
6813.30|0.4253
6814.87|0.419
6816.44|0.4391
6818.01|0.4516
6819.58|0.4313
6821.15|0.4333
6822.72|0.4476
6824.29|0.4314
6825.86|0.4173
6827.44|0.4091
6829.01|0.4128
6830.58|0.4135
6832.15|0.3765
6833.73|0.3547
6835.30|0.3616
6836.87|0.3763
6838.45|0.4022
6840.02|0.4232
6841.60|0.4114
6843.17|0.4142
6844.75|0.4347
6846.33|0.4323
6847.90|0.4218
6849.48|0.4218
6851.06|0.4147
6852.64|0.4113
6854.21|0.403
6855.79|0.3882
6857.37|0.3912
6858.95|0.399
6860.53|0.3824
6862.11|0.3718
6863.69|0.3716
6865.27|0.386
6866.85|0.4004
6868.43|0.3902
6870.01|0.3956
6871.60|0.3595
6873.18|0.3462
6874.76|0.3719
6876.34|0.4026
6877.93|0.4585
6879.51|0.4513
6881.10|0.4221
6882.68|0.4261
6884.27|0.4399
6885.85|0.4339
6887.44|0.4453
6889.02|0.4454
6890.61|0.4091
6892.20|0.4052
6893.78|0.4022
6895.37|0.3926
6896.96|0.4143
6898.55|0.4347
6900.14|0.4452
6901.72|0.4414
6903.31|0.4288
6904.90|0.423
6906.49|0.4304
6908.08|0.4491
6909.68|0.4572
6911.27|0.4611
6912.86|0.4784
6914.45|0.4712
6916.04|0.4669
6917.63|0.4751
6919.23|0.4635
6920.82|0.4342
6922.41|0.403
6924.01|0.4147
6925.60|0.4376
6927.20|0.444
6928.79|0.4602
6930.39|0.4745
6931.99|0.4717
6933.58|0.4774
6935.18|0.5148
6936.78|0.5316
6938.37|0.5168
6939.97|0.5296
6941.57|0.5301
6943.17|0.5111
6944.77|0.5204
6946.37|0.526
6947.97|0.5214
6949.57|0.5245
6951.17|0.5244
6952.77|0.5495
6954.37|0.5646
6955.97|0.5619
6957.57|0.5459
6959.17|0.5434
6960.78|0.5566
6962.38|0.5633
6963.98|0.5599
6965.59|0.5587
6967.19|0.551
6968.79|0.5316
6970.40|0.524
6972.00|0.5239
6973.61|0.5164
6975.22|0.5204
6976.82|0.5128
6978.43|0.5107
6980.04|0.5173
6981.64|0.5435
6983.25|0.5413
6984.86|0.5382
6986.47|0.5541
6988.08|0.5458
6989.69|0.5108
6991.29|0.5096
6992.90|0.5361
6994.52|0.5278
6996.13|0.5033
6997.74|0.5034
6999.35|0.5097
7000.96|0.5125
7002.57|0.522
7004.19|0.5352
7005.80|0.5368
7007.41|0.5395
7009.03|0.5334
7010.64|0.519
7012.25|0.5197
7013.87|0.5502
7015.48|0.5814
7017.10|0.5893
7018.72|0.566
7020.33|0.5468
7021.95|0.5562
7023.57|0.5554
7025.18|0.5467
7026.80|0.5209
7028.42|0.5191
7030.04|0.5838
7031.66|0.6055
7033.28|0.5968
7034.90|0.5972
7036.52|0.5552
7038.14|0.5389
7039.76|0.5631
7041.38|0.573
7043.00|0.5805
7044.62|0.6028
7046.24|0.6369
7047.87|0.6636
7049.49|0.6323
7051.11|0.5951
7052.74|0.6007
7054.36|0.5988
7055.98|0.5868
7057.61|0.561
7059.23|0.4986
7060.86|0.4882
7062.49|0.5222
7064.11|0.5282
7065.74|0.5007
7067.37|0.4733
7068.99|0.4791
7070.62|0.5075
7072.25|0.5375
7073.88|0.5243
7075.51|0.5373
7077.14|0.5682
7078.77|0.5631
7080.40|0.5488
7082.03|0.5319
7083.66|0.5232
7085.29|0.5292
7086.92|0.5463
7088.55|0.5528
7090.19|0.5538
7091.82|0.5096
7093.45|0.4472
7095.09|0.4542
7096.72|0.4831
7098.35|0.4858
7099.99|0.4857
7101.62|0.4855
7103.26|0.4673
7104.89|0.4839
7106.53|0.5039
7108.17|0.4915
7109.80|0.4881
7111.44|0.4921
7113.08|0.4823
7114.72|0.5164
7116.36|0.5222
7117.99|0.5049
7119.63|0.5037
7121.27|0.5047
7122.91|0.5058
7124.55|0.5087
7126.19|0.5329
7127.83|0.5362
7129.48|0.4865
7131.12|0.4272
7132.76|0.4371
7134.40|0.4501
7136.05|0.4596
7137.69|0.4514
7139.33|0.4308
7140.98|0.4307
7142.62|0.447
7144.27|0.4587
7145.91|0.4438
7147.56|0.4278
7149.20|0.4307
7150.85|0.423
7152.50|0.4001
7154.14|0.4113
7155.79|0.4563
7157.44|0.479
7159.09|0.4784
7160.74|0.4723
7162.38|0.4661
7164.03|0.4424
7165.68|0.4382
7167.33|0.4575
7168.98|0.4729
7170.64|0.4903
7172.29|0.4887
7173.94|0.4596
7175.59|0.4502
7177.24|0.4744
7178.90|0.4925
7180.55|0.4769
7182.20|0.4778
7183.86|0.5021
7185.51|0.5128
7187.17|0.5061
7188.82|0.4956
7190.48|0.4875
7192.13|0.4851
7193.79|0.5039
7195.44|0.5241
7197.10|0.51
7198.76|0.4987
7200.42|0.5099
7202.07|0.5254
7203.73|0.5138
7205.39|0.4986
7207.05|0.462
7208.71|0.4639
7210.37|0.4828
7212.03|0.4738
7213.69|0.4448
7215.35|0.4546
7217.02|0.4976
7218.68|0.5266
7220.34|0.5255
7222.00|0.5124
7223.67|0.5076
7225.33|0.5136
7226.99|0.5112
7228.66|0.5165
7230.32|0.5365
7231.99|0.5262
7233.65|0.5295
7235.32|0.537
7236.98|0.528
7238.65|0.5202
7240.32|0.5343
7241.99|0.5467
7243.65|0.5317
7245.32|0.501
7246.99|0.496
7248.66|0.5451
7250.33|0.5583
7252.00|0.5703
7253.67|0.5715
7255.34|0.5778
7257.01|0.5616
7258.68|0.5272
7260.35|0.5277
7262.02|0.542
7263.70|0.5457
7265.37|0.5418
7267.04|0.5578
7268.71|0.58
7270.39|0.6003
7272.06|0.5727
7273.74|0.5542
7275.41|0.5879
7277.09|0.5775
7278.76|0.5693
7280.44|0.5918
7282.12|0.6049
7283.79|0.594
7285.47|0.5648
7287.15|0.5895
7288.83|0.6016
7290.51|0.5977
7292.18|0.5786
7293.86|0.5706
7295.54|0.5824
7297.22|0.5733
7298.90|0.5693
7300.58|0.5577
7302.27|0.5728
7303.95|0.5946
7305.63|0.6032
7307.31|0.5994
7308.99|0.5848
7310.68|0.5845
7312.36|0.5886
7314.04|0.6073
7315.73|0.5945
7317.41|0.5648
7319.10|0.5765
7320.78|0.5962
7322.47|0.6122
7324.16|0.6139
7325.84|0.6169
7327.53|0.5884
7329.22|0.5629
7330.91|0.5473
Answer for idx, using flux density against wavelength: 1.3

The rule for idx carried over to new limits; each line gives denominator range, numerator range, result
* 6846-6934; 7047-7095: 1.34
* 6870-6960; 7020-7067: 1.27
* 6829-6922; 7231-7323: 1.53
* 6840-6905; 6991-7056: 1.42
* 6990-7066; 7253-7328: 1.12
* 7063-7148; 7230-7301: 1.18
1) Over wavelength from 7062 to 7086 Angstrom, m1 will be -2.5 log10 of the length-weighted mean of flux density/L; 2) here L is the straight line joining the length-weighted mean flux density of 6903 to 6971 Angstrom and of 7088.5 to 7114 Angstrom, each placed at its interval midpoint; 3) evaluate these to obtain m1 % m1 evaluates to -0.07 mag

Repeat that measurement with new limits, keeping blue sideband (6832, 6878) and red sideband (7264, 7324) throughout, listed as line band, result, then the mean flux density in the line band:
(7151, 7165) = 0.168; 0.449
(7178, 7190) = 0.088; 0.494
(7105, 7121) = 0.012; 0.5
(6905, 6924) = -0.076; 0.451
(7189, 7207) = 0.080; 0.503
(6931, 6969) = -0.218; 0.533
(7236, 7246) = 0.065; 0.528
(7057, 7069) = -0.052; 0.508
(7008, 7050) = -0.210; 0.57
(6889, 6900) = -0.006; 0.414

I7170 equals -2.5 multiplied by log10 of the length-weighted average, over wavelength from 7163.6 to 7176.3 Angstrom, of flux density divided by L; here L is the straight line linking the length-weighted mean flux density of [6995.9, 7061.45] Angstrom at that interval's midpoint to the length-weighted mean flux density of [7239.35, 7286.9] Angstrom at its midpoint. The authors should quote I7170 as 0.20 mag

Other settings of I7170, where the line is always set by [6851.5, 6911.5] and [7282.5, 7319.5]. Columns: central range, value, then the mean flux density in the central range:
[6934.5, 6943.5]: -0.20 mag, 0.523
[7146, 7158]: 0.21 mag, 0.432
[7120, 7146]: 0.10 mag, 0.471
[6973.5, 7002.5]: -0.15 mag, 0.523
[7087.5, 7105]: 0.02 mag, 0.493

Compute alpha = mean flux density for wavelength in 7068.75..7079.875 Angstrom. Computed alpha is 0.534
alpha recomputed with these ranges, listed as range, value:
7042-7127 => 0.528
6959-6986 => 0.536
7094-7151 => 0.476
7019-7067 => 0.567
